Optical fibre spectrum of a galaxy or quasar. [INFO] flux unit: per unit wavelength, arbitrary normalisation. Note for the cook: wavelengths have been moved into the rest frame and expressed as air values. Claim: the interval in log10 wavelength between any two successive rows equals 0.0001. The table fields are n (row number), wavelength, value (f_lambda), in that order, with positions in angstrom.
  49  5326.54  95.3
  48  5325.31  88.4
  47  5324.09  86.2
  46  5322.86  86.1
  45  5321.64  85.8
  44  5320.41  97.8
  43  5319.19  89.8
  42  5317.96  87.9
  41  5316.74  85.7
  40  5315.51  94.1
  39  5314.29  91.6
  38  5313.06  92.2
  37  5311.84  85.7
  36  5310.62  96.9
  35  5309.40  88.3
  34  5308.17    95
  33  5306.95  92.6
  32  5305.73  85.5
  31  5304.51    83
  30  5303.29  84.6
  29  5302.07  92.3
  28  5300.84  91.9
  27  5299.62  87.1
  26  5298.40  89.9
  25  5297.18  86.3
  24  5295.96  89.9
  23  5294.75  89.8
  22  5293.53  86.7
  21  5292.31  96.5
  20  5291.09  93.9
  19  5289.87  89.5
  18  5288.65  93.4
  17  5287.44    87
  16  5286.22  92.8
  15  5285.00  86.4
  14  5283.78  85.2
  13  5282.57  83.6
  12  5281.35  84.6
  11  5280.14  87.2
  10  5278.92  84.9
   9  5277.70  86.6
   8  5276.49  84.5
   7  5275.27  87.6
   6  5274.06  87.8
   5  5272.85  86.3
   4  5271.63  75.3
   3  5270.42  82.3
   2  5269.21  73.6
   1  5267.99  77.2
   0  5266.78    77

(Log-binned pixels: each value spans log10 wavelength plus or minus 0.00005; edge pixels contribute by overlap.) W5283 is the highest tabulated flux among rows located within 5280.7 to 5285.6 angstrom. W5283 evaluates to 86.4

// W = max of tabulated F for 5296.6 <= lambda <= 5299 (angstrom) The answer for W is 89.9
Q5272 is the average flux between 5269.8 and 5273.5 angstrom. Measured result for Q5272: 81.5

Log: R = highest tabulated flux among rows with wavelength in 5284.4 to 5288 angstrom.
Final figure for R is 92.8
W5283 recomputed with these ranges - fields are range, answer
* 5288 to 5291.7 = 93.9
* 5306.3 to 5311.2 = 96.9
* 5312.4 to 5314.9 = 92.2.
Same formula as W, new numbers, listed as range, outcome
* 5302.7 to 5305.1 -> 84.6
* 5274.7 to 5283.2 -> 87.6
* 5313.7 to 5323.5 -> 97.8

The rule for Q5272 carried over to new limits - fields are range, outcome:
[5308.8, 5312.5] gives 90.5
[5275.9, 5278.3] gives 85.7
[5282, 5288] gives 87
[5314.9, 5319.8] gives 89.3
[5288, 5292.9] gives 93.3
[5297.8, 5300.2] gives 88.5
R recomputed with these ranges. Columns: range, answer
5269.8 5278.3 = 87.8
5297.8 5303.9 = 92.3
